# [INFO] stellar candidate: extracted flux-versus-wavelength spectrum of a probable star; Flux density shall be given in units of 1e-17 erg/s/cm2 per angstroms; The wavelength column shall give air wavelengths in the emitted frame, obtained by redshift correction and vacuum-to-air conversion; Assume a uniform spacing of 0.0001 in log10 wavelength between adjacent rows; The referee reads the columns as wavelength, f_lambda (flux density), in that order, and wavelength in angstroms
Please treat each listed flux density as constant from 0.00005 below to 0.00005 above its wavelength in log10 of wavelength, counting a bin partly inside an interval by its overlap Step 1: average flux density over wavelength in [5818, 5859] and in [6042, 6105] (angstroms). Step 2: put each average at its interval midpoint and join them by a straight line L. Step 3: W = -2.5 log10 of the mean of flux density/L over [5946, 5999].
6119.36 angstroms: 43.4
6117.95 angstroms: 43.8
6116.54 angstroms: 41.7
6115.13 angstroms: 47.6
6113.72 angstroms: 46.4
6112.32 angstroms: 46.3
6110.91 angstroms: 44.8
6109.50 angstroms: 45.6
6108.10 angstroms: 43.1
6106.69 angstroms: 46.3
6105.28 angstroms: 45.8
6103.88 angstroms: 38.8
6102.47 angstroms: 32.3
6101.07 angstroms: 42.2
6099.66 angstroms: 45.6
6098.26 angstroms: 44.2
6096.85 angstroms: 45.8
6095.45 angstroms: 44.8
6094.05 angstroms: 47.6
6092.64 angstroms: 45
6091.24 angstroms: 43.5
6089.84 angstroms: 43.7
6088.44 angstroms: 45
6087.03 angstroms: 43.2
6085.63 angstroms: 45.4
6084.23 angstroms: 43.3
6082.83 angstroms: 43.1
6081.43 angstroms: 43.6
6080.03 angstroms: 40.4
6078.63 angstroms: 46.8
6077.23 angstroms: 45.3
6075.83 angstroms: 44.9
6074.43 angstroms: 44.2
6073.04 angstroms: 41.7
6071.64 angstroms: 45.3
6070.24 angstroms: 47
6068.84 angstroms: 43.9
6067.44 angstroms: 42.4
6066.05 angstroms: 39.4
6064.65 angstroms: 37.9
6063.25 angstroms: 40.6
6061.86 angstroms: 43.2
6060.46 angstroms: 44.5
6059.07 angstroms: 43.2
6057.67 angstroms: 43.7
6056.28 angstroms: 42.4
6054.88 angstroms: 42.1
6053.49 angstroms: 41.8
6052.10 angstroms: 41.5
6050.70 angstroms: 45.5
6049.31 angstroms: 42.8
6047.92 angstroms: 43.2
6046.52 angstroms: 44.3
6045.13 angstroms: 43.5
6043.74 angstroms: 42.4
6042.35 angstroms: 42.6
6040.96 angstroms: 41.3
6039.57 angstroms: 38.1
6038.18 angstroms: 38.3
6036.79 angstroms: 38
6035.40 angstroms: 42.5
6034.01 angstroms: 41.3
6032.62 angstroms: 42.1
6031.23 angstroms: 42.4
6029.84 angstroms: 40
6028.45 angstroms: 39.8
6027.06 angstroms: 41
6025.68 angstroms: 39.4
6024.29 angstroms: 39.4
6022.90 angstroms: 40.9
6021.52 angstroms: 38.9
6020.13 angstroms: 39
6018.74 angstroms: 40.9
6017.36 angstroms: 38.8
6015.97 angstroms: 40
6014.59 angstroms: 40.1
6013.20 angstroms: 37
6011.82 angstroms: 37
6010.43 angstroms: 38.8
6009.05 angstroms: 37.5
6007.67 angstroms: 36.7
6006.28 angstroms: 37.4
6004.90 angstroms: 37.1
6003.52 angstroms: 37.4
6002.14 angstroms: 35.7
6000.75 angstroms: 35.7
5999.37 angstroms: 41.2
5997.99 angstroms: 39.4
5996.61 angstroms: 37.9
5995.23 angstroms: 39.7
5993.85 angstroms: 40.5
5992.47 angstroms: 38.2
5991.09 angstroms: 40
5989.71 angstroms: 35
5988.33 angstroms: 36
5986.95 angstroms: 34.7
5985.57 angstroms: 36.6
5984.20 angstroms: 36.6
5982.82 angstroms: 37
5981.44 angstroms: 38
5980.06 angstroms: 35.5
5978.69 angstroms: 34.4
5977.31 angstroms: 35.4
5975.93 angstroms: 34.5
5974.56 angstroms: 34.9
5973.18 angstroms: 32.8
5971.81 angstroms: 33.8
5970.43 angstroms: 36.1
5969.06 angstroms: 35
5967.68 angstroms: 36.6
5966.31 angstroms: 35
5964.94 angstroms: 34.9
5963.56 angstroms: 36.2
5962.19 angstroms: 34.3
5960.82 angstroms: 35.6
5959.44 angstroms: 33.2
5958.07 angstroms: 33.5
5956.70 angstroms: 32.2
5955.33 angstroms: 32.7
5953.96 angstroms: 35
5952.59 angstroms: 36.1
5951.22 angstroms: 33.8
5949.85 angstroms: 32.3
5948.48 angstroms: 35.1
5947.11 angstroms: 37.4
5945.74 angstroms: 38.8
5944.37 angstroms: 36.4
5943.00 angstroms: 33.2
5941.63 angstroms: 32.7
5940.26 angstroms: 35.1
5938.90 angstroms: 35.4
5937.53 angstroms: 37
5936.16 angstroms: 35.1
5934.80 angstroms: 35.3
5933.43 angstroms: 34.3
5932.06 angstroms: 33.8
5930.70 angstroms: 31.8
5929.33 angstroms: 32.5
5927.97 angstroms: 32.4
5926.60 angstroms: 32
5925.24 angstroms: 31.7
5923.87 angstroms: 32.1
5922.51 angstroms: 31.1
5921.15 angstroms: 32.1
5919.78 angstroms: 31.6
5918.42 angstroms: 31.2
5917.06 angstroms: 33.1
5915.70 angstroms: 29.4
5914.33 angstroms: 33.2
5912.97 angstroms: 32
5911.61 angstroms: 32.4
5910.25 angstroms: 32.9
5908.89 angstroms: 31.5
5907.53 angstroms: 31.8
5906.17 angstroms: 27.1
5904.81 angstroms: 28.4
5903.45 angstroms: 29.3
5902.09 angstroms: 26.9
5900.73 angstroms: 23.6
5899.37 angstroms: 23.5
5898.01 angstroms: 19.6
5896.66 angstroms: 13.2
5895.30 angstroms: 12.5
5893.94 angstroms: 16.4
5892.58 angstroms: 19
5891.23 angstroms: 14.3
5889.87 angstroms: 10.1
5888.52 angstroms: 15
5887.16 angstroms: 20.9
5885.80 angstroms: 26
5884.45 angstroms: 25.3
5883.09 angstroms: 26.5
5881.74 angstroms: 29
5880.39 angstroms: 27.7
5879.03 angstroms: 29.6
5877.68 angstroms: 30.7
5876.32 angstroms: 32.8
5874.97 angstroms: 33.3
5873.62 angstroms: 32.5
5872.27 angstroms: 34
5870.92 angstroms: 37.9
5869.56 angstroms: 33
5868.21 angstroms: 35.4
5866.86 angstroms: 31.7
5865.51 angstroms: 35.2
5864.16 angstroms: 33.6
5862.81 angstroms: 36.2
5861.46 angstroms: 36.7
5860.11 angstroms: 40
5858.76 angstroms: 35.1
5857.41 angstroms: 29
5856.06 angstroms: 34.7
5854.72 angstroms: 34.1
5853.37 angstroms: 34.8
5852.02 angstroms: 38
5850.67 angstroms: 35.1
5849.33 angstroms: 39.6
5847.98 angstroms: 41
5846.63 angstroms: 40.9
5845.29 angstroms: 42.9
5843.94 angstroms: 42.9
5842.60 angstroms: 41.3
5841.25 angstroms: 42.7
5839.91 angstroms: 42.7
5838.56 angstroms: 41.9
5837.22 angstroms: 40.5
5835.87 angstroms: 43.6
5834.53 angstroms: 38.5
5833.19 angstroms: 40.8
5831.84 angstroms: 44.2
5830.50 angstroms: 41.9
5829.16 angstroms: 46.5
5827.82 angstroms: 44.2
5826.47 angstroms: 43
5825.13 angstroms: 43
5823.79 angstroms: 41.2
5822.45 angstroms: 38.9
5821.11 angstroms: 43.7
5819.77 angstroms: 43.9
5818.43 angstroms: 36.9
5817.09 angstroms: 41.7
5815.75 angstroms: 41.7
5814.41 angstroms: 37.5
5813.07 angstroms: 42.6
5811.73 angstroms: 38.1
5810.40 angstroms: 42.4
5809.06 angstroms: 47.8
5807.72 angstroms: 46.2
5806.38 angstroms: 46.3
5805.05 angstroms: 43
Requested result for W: 0.174 mag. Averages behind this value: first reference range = 40.3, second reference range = 43.2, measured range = 35.7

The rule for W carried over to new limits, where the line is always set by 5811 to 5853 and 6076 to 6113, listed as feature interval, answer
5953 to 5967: 0.23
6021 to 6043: 0.08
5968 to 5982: 0.21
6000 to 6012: 0.16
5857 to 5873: 0.19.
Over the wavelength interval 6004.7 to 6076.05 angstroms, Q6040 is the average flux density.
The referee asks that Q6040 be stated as 41.1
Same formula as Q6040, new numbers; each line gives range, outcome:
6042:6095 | 43.4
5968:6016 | 36.9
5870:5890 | 28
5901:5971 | 33.3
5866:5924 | 27.4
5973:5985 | 35.6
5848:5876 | 35.1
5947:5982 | 34.7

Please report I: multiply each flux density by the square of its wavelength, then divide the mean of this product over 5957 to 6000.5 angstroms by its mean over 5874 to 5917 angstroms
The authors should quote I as 1.5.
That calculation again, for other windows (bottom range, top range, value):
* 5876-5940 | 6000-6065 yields 1.50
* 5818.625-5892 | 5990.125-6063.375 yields 1.21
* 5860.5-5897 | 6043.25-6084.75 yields 1.69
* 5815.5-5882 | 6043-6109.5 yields 1.23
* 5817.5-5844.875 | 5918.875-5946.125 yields 0.83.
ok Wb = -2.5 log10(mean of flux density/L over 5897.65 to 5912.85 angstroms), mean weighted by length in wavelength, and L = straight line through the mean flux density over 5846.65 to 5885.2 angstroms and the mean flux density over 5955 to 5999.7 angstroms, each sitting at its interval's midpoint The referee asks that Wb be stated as 0.22 mag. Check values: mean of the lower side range 33.8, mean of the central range 28.2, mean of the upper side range 36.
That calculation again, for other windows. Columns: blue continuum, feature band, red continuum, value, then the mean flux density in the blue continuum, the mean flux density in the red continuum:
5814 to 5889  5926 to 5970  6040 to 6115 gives 0.148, 36.7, 43.5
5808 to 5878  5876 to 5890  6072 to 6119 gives 0.493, 39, 44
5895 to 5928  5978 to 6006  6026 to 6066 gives -0.025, 28.7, 41.7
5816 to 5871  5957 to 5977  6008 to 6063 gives 0.164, 39.3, 41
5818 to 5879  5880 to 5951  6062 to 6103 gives 0.349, 38.4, 43.4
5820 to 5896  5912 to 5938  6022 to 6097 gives 0.138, 34.3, 42.7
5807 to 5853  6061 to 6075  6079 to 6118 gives 0.027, 41.7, 43.9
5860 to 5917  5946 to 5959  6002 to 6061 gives -0.029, 27.8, 40.5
